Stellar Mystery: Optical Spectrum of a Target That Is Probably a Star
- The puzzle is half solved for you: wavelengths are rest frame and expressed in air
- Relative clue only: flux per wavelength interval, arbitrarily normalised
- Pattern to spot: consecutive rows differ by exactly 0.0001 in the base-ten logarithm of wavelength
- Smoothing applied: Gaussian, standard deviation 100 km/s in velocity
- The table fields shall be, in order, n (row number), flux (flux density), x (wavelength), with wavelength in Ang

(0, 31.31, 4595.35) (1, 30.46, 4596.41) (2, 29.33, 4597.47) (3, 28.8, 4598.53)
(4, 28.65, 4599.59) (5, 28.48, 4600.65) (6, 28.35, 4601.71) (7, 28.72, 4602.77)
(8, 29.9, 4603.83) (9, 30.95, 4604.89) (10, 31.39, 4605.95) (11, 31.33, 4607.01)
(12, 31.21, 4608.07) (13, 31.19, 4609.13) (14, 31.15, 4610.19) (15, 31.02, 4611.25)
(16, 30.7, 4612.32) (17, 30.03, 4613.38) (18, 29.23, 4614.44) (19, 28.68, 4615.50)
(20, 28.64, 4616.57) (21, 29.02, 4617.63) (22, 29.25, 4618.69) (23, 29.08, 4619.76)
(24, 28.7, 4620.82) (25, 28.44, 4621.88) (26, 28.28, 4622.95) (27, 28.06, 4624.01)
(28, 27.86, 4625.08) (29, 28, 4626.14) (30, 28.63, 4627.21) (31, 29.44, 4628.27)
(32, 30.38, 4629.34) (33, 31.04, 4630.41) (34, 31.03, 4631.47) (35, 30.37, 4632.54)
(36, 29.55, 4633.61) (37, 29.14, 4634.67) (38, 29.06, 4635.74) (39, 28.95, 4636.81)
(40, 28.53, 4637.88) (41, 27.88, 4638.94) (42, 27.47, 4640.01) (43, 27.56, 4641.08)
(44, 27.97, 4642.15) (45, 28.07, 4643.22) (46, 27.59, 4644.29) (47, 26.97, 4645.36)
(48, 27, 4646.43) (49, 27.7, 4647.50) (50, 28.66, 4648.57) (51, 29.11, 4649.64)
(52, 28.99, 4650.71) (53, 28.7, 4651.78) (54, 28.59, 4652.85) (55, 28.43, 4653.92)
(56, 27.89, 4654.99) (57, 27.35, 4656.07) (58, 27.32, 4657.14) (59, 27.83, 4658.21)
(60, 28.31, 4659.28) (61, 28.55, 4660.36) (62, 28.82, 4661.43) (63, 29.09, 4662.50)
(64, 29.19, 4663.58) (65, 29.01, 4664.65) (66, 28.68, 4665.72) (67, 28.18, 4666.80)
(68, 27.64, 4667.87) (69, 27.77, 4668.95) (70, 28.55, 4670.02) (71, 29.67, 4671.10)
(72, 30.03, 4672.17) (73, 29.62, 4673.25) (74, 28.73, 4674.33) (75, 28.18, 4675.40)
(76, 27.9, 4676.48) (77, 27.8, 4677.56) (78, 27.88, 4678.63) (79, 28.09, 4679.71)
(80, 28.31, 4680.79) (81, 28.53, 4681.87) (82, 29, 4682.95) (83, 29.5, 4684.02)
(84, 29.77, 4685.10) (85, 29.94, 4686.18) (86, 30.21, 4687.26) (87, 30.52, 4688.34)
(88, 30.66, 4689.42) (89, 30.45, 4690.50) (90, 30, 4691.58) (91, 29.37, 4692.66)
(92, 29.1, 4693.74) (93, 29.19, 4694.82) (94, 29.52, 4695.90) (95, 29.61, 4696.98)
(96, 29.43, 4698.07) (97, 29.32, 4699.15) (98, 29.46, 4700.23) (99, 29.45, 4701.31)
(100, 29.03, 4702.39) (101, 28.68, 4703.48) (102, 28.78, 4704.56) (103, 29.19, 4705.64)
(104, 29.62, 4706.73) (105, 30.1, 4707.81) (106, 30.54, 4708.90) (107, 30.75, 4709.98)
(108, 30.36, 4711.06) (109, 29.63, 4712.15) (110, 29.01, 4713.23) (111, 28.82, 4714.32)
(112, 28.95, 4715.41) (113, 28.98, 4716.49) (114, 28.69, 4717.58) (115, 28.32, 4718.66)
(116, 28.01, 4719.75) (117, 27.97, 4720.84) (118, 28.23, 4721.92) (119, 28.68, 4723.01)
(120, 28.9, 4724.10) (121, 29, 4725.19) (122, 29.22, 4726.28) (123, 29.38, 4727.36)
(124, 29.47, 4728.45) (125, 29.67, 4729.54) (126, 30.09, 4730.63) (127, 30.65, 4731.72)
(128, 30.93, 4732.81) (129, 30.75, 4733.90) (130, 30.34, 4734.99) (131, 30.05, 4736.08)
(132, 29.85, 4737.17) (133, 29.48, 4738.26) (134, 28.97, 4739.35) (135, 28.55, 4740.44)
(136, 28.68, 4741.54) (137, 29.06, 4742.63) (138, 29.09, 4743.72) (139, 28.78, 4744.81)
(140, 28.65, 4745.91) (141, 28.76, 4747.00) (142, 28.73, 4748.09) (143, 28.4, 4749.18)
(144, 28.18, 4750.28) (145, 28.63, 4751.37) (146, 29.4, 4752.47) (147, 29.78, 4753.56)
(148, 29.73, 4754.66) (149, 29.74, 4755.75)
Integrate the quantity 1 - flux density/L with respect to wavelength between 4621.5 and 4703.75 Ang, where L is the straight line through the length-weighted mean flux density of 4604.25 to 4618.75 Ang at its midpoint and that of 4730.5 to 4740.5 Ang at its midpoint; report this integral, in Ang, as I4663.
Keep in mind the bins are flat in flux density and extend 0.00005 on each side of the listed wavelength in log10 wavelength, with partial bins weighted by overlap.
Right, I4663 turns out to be 3.77 Ang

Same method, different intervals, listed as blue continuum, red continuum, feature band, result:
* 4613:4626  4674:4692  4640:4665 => 0.7 Ang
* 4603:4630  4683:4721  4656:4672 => 0.6 Ang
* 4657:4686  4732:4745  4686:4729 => -0.3 Ang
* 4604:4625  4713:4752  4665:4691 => 0.4 Ang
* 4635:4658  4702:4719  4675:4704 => -0.3 Ang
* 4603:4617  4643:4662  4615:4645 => 0.5 Ang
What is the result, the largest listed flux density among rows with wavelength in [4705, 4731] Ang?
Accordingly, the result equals 30.75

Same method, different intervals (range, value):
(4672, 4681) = 30.03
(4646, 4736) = 30.93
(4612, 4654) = 31.04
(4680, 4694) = 30.66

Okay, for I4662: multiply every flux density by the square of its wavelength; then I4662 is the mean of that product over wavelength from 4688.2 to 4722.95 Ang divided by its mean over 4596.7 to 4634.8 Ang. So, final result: 1.0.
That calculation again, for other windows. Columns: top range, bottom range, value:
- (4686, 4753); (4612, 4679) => 1.06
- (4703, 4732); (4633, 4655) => 1.07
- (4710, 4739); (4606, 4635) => 1.04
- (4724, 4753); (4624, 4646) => 1.07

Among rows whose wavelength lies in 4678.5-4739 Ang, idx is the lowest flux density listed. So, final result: 27.88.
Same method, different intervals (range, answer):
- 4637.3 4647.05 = 26.97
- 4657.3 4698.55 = 27.64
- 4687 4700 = 29.1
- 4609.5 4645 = 27.47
